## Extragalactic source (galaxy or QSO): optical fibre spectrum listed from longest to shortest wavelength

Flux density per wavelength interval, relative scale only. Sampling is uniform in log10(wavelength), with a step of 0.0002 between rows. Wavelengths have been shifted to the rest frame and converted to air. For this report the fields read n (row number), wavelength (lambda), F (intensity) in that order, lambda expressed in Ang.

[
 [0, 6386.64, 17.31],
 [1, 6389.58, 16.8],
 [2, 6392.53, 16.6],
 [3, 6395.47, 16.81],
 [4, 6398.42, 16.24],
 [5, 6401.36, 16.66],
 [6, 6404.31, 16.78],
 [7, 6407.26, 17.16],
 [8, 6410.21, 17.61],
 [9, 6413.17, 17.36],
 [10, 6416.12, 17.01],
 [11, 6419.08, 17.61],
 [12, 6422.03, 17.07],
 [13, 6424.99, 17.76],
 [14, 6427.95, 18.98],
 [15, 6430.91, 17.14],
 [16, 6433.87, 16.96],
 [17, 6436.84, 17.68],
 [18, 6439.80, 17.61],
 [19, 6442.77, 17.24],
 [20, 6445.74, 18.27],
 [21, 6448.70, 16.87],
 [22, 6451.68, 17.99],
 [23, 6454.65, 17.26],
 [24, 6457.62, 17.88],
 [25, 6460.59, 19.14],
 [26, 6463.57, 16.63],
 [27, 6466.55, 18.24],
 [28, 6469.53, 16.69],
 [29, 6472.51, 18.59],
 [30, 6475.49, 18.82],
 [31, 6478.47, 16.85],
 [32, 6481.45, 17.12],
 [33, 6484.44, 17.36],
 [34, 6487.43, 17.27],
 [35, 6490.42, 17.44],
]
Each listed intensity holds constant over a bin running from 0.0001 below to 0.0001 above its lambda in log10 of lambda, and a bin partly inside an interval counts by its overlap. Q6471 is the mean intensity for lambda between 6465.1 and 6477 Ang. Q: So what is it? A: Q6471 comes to 18.1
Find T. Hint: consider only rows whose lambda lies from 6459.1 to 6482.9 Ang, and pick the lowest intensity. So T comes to 16.63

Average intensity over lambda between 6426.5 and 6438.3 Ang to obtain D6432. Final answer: 17.7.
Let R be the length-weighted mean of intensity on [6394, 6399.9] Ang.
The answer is 16.5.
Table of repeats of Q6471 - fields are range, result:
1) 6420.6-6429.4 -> 17.9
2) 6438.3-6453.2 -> 17.6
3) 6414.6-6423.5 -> 17.2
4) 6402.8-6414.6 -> 17.2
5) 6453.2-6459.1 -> 17.6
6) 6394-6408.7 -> 16.7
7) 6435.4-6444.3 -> 17.5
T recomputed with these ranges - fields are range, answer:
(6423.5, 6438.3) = 16.96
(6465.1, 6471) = 16.69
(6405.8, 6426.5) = 17.01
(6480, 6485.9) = 17.12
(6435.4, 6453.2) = 16.87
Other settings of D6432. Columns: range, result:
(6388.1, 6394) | 16.7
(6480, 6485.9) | 17.2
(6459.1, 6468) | 18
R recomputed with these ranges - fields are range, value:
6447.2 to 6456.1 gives 17.4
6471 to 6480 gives 18.1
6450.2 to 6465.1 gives 17.8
